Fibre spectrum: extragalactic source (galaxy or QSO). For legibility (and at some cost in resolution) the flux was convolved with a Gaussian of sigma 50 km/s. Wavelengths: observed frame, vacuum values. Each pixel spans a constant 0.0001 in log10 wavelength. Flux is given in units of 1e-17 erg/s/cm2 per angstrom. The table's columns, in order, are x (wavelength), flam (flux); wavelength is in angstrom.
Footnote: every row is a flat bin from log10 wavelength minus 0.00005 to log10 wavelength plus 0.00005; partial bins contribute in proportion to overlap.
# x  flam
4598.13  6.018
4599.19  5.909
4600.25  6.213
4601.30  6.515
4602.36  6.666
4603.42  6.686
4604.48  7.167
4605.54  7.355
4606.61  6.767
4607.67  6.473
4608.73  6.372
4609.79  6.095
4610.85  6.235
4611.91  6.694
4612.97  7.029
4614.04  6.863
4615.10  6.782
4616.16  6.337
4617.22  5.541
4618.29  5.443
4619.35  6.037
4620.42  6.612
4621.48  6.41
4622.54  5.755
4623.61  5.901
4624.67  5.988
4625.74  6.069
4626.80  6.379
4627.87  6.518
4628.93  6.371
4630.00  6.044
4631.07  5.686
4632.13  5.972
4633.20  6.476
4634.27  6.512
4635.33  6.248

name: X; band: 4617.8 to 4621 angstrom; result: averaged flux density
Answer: 6.05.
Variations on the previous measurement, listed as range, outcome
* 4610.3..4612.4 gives 6.47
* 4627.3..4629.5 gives 6.43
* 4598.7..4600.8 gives 6.09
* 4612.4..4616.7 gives 6.75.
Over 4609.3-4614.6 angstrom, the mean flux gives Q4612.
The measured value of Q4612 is 6.59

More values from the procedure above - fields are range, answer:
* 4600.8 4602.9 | 6.59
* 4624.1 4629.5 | 6.26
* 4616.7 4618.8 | 5.47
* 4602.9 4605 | 6.93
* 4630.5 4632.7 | 5.84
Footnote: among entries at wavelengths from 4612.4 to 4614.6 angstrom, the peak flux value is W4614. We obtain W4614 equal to 7.029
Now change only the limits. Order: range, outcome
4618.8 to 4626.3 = 6.612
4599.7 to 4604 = 6.686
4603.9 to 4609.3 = 7.355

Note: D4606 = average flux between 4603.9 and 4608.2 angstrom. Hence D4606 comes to 6.93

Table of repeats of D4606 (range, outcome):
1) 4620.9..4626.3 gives 6.04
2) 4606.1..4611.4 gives 6.4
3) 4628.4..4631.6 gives 6.03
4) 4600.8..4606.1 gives 6.87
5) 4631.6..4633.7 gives 6.22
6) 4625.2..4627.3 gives 6.22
